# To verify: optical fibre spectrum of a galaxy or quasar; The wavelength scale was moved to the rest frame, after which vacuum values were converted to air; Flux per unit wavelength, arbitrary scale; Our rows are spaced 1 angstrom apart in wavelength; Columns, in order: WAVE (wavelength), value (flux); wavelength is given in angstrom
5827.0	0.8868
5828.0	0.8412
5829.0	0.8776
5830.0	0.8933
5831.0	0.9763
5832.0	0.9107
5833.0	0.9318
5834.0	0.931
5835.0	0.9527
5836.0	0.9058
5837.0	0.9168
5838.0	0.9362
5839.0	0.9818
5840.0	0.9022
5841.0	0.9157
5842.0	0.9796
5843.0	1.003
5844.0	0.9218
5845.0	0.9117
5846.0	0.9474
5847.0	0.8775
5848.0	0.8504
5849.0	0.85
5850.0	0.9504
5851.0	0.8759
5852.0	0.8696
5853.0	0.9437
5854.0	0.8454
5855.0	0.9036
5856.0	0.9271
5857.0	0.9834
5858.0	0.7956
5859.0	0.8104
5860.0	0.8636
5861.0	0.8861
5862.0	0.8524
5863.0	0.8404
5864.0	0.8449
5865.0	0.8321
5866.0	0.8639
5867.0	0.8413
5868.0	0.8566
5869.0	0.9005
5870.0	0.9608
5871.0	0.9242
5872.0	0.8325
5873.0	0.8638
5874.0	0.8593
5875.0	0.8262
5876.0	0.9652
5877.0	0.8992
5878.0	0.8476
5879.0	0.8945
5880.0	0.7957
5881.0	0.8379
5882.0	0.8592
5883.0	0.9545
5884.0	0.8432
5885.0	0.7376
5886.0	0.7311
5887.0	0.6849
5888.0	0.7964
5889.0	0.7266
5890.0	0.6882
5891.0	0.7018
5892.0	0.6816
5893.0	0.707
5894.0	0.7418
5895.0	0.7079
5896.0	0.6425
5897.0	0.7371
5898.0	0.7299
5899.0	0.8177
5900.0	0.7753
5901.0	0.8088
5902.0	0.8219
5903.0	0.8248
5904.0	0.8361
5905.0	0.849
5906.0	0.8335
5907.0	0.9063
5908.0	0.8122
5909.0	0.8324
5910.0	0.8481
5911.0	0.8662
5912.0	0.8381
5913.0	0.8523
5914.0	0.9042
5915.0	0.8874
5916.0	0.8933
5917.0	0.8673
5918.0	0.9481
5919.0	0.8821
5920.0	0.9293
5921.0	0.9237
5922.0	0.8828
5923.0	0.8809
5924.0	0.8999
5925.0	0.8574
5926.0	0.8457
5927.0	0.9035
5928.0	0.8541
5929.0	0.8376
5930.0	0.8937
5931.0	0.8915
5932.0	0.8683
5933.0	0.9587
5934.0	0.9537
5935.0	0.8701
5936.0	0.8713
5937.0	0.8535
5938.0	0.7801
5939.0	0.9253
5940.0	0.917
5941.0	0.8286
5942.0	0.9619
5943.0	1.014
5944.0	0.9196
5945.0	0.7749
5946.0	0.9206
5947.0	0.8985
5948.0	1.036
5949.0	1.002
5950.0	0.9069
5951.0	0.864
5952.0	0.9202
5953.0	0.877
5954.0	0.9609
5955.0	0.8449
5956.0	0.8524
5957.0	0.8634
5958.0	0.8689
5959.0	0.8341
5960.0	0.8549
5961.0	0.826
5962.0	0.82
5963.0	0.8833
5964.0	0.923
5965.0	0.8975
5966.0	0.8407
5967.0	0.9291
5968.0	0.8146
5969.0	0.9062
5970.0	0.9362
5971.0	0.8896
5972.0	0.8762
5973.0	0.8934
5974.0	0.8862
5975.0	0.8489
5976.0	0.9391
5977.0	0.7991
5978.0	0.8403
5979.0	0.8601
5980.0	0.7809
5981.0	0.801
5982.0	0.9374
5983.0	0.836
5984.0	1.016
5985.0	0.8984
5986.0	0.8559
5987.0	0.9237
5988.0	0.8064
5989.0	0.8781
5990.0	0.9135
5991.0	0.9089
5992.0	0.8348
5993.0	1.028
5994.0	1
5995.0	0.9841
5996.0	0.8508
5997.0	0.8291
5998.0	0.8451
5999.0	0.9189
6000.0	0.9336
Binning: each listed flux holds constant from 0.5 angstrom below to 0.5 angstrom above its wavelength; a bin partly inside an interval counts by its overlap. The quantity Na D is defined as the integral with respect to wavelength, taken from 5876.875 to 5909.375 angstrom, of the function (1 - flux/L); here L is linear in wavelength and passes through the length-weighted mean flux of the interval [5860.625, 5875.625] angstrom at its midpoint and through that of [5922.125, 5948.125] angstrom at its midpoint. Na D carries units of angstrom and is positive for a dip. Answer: 3.2 angstrom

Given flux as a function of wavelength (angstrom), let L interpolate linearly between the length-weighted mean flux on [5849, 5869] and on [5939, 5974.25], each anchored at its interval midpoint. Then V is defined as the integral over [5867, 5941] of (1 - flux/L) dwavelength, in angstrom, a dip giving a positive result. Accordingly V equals 3.4 angstrom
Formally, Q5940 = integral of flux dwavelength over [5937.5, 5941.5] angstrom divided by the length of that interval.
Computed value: 0.863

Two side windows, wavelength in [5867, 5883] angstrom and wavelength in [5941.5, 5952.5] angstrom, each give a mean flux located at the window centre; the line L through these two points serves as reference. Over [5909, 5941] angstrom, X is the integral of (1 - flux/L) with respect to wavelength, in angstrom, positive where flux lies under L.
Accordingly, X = 1.1 angstrom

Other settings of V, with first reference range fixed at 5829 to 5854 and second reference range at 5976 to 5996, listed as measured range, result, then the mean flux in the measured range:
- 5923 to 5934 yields 0.2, 0.884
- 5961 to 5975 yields 0.2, 0.881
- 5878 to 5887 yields 0.9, 0.824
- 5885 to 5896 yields 2.4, 0.714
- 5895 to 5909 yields 1.7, 0.798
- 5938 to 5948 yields -0.1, 0.907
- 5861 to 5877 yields 0.7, 0.872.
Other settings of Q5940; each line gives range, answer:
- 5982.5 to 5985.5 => 0.917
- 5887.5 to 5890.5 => 0.737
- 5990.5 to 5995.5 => 0.951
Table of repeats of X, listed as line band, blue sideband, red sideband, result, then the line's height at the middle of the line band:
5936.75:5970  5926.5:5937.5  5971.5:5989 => -0.4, 0.88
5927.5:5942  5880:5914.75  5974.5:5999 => -0.9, 0.831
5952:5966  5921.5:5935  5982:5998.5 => 0.4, 0.894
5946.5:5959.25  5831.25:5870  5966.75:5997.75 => -0.2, 0.889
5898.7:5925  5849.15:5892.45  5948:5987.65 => 0.0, 0.861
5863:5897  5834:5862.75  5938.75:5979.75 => 3.3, 0.901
